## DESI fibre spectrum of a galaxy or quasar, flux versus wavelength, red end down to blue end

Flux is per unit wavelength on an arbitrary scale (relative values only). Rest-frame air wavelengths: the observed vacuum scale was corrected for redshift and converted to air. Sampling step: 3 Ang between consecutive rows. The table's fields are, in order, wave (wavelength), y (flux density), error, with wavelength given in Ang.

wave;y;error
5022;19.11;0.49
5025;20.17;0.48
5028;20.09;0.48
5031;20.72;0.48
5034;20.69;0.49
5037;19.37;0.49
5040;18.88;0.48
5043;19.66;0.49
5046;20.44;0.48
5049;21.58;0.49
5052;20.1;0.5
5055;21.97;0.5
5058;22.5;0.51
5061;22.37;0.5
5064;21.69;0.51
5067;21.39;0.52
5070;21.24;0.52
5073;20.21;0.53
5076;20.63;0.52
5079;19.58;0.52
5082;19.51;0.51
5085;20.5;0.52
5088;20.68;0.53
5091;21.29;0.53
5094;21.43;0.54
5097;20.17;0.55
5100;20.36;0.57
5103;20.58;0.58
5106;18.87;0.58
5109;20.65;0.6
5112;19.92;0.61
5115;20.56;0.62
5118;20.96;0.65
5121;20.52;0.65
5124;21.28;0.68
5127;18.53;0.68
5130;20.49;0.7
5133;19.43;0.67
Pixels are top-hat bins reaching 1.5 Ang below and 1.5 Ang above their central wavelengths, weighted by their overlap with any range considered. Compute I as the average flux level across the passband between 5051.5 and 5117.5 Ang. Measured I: 20.7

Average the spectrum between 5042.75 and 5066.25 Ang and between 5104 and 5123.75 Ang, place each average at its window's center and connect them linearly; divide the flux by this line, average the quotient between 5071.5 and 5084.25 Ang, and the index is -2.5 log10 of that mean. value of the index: 0.05 mag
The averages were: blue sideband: 21.4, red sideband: 20.3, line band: 20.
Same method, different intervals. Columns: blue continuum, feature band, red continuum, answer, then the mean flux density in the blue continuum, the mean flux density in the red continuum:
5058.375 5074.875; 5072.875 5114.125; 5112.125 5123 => 0.04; 21.4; 20.6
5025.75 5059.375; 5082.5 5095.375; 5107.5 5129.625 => -0.02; 20.5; 20.4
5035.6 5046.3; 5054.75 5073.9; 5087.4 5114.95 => -0.09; 19.5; 20.4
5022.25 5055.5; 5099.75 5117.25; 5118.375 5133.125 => 0.00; 20.2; 20.2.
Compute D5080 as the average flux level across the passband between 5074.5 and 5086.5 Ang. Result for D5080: 20.1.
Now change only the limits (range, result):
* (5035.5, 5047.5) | 19.6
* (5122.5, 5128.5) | 19.9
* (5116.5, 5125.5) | 20.9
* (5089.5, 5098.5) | 21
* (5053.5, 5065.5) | 22.1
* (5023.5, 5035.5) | 20.4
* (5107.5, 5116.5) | 20.4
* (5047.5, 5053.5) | 20.8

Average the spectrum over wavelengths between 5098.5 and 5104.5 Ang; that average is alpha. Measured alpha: 20.5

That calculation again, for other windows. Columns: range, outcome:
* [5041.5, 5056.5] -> 20.8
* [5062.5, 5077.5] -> 21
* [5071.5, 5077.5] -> 20.4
